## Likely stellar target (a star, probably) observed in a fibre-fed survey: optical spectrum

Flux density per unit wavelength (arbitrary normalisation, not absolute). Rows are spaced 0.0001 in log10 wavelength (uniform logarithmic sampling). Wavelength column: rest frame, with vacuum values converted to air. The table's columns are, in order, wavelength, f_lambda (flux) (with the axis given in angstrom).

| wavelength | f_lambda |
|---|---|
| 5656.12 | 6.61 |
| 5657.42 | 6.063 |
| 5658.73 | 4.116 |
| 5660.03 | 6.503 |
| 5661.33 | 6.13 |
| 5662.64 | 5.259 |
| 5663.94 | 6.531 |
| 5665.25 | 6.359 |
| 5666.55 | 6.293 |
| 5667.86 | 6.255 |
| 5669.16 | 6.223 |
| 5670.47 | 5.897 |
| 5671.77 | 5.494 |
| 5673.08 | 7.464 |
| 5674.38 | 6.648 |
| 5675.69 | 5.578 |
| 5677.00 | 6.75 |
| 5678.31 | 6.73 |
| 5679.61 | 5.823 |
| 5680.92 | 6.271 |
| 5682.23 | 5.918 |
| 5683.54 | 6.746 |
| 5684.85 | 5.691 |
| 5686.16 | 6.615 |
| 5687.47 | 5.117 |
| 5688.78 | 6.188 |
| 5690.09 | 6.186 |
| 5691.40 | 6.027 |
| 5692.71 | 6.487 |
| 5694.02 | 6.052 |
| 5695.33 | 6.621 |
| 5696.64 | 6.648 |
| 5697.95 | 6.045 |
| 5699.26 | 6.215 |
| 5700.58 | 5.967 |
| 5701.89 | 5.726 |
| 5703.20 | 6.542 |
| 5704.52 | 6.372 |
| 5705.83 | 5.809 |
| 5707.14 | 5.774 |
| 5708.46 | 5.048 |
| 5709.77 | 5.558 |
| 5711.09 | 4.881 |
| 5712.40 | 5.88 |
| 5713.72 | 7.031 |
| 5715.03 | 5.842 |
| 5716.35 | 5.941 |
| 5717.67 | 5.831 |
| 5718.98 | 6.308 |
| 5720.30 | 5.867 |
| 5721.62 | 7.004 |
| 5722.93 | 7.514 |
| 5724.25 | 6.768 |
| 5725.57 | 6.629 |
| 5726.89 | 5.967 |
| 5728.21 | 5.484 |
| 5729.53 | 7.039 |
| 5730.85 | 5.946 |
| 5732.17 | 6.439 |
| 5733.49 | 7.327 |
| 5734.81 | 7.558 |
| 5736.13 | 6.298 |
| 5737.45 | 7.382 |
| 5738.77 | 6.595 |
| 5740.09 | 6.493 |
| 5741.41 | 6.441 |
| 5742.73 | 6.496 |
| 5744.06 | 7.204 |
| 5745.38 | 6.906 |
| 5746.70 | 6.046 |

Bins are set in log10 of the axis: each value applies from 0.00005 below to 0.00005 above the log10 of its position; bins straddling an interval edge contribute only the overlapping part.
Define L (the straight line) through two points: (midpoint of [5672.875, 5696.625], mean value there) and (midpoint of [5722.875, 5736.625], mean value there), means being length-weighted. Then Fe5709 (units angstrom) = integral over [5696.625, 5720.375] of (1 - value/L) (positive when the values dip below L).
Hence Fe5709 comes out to 1.8 angstrom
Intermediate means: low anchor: 6.26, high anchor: 6.6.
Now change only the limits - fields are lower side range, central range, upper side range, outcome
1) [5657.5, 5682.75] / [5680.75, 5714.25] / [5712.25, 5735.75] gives 1.33 angstrom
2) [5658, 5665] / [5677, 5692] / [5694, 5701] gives -0.15 angstrom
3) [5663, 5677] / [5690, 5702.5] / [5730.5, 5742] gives 0.51 angstrom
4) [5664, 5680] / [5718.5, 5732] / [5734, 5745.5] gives 0.52 angstrom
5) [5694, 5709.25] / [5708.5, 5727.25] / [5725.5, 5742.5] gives 0.44 angstrom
